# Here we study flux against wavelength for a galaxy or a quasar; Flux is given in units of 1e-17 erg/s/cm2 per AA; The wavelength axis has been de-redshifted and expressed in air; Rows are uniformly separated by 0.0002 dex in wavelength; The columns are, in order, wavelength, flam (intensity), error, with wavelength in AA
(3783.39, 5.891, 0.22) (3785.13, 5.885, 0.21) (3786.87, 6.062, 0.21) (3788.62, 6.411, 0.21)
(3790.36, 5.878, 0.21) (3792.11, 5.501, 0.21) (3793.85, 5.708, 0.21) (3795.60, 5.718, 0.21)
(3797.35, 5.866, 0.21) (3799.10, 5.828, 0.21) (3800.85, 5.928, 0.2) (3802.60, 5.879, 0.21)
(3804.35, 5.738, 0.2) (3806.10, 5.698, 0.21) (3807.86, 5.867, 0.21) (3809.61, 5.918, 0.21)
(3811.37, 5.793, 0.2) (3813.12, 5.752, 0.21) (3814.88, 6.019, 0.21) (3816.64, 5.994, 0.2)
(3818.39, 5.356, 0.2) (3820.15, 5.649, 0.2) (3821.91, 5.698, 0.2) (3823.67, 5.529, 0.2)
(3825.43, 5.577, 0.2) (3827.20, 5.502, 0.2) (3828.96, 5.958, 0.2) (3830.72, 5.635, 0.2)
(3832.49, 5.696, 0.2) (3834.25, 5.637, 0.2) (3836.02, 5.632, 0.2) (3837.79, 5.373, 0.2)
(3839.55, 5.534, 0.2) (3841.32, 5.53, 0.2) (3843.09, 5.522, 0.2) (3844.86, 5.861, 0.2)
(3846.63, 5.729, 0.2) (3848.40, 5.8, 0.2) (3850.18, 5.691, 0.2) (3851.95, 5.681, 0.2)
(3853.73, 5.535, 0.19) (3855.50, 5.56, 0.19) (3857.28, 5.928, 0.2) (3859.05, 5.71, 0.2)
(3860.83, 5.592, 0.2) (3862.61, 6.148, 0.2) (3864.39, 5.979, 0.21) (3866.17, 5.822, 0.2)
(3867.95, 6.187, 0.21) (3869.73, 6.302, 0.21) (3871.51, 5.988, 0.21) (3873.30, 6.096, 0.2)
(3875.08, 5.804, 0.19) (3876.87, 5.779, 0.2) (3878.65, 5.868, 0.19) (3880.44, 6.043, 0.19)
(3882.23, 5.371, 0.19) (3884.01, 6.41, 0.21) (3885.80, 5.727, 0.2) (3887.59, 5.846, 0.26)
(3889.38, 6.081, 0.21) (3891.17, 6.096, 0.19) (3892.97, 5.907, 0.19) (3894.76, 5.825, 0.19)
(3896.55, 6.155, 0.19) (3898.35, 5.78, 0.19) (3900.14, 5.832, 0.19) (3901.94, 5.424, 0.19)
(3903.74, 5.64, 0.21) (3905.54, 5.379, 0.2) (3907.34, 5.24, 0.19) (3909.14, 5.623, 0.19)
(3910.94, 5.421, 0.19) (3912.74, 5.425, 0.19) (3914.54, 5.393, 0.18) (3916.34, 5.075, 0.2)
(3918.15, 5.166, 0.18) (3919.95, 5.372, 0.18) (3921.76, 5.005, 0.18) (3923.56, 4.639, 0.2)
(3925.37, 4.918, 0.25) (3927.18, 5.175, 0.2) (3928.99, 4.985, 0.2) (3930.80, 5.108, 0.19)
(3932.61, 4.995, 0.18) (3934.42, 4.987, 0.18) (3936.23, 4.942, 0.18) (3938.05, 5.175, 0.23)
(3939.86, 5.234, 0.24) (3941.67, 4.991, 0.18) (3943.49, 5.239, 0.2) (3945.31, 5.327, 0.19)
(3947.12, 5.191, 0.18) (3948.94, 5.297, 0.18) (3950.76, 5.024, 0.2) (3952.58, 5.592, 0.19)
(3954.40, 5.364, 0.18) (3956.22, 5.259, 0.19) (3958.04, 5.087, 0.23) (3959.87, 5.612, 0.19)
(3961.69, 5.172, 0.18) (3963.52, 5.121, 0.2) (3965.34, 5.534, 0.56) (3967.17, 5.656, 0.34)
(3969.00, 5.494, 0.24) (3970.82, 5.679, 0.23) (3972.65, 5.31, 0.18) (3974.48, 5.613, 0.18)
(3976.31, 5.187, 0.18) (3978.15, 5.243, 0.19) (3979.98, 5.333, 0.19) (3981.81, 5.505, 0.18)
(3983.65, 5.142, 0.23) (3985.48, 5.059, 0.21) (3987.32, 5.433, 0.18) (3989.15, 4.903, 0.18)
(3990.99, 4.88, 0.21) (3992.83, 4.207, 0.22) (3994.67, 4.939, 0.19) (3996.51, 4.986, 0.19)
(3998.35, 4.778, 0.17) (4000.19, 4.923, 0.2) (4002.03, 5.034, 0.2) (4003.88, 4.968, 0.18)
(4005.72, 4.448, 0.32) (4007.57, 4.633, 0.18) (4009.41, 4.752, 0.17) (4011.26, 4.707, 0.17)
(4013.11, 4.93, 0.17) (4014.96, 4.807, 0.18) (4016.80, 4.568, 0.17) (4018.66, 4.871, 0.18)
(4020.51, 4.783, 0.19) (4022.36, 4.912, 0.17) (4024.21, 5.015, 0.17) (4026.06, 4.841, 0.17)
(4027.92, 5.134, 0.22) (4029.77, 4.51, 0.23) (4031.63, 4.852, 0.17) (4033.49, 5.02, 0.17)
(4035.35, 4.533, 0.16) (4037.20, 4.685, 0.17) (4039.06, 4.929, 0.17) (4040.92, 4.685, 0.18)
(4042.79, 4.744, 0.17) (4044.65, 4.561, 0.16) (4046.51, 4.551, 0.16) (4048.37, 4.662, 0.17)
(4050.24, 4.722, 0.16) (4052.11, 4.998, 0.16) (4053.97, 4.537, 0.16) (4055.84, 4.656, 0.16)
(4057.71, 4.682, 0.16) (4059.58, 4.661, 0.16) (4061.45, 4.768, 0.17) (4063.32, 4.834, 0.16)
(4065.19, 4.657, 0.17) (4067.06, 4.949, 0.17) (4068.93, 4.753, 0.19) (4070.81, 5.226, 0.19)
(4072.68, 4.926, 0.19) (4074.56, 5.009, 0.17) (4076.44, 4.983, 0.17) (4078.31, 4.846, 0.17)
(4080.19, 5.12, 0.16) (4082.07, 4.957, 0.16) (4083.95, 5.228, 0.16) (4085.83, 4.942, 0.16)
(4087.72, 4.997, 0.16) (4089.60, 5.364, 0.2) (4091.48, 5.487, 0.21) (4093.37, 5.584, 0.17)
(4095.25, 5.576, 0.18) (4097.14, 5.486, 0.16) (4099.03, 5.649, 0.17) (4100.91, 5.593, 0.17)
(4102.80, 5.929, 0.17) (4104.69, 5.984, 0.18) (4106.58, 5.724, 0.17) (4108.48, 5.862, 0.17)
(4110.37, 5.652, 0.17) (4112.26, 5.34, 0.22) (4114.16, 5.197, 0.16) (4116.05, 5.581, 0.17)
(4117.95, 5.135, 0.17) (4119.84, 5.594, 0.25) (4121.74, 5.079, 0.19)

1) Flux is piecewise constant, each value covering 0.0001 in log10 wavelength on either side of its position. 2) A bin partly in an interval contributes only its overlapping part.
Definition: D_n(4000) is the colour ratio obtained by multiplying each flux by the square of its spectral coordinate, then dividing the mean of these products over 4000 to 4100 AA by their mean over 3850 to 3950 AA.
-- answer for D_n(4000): 1.0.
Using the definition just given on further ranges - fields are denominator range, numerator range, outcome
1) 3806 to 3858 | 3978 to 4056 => 0.94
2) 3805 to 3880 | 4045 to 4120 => 1.01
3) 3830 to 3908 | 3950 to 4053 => 0.92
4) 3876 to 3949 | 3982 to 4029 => 0.94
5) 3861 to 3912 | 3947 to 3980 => 0.95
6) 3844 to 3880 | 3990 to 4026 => 0.88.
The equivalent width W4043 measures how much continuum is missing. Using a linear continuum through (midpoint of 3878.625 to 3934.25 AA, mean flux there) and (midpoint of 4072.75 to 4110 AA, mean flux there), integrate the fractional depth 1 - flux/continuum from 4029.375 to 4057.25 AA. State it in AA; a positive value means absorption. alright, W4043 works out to 3.6 AA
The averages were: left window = 5.5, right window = 5.38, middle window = 4.71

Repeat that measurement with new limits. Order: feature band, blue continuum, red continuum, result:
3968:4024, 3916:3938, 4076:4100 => 1.38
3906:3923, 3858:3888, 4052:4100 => 1.34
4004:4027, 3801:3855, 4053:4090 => 1.37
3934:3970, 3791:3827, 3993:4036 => -1.23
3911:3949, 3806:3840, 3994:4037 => 0.58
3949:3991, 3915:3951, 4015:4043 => -2.83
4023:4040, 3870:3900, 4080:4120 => 2.34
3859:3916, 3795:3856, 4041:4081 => -3.49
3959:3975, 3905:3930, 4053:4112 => -0.82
